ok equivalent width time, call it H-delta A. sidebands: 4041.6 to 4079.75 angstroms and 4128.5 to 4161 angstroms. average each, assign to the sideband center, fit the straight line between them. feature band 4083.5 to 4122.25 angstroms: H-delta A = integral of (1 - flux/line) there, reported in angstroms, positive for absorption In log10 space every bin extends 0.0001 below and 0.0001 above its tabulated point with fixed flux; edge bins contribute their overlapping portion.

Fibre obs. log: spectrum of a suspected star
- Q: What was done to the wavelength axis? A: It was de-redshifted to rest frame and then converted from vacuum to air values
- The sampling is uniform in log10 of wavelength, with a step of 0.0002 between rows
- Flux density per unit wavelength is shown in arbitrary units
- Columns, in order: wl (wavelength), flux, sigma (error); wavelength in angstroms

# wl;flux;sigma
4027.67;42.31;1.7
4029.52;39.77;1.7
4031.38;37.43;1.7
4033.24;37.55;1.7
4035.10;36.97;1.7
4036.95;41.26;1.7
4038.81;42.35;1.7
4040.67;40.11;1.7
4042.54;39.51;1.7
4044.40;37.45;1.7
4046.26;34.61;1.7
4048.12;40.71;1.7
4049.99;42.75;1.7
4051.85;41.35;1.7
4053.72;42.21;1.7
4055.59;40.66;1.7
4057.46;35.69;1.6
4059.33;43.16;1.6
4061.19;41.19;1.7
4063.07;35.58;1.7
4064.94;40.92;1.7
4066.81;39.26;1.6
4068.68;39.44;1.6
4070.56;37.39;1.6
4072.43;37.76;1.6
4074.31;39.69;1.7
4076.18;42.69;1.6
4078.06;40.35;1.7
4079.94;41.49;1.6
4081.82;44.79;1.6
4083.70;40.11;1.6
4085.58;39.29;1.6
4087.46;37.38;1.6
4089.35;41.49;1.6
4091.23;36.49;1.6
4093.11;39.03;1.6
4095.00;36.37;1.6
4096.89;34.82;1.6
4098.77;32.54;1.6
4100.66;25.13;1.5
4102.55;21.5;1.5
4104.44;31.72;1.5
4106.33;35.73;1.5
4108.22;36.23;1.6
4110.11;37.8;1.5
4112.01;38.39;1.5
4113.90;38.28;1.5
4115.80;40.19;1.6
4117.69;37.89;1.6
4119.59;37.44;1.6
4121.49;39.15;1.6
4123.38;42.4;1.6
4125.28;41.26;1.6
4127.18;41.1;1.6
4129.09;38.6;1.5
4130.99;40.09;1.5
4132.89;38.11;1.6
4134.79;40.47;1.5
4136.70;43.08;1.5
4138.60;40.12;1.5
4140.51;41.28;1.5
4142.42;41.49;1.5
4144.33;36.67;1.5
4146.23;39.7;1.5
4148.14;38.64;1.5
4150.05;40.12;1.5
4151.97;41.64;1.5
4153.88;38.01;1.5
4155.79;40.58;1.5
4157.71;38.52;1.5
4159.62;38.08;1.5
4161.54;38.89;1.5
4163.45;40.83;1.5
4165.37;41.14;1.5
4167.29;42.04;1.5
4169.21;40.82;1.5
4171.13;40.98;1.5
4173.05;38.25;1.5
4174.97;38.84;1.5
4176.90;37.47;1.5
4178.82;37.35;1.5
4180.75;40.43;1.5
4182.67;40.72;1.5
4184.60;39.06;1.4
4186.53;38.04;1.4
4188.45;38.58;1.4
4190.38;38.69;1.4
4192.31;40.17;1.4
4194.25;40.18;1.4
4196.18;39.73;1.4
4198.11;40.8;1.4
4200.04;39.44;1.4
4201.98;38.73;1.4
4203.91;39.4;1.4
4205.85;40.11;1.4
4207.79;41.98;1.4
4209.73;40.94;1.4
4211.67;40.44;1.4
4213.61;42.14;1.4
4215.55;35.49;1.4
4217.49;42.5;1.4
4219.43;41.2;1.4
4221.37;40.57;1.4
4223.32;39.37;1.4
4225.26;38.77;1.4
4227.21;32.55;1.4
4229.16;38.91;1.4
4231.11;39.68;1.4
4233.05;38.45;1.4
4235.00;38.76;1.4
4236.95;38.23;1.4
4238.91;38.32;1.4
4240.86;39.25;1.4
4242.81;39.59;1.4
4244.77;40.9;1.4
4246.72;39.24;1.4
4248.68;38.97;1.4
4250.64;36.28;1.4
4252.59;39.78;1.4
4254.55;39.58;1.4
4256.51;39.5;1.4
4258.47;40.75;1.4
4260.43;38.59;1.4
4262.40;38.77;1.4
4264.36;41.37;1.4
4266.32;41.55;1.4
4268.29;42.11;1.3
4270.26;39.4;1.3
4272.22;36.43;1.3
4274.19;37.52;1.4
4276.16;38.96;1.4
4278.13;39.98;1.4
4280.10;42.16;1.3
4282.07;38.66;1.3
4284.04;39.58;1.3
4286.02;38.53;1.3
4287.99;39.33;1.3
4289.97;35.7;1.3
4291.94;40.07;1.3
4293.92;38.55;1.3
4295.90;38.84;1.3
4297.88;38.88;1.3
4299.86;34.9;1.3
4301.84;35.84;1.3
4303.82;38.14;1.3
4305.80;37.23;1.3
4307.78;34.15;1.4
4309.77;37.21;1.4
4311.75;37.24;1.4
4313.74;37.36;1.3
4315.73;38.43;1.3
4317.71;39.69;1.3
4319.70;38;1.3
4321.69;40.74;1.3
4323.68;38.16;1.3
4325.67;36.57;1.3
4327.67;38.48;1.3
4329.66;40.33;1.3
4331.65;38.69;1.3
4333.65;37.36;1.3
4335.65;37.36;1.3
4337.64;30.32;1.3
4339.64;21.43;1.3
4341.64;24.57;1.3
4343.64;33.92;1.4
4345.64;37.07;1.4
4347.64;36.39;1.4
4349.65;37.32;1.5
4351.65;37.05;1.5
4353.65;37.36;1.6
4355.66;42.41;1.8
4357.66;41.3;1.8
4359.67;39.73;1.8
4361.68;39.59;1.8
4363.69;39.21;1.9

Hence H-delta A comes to 3.6 angstroms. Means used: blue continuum 39.7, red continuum 39.7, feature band 35.9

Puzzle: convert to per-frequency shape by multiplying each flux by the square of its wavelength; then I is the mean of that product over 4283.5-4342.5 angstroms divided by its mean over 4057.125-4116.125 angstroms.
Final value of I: 1.1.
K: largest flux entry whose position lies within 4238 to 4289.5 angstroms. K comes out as 42.16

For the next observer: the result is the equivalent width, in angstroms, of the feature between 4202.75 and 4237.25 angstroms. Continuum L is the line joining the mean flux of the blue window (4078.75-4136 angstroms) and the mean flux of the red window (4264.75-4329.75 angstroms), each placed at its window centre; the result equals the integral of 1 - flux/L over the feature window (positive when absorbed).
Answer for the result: -1.2 angstroms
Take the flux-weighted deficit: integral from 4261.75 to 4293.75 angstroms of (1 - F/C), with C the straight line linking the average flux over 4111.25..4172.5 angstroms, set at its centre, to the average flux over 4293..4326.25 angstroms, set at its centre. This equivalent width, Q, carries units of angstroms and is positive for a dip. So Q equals -1.08 angstroms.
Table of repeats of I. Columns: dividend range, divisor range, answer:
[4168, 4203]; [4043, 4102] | 1.08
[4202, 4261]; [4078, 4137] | 1.11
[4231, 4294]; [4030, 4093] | 1.09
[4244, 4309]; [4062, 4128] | 1.12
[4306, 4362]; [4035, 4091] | 1.05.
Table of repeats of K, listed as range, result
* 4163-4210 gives 42.04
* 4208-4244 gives 42.5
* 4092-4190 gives 43.08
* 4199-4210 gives 41.98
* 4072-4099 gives 44.79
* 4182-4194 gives 40.72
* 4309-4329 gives 40.74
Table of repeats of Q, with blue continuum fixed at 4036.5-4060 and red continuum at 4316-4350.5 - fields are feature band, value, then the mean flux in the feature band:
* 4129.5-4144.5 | -0.6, 40.3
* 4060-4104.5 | 2.3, 37.5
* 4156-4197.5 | -1.5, 39.5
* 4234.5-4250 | -0.8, 39.1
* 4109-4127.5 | -0.1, 39.3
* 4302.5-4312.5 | -0.2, 36.8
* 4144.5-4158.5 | -0.3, 39.5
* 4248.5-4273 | -1.8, 39.5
